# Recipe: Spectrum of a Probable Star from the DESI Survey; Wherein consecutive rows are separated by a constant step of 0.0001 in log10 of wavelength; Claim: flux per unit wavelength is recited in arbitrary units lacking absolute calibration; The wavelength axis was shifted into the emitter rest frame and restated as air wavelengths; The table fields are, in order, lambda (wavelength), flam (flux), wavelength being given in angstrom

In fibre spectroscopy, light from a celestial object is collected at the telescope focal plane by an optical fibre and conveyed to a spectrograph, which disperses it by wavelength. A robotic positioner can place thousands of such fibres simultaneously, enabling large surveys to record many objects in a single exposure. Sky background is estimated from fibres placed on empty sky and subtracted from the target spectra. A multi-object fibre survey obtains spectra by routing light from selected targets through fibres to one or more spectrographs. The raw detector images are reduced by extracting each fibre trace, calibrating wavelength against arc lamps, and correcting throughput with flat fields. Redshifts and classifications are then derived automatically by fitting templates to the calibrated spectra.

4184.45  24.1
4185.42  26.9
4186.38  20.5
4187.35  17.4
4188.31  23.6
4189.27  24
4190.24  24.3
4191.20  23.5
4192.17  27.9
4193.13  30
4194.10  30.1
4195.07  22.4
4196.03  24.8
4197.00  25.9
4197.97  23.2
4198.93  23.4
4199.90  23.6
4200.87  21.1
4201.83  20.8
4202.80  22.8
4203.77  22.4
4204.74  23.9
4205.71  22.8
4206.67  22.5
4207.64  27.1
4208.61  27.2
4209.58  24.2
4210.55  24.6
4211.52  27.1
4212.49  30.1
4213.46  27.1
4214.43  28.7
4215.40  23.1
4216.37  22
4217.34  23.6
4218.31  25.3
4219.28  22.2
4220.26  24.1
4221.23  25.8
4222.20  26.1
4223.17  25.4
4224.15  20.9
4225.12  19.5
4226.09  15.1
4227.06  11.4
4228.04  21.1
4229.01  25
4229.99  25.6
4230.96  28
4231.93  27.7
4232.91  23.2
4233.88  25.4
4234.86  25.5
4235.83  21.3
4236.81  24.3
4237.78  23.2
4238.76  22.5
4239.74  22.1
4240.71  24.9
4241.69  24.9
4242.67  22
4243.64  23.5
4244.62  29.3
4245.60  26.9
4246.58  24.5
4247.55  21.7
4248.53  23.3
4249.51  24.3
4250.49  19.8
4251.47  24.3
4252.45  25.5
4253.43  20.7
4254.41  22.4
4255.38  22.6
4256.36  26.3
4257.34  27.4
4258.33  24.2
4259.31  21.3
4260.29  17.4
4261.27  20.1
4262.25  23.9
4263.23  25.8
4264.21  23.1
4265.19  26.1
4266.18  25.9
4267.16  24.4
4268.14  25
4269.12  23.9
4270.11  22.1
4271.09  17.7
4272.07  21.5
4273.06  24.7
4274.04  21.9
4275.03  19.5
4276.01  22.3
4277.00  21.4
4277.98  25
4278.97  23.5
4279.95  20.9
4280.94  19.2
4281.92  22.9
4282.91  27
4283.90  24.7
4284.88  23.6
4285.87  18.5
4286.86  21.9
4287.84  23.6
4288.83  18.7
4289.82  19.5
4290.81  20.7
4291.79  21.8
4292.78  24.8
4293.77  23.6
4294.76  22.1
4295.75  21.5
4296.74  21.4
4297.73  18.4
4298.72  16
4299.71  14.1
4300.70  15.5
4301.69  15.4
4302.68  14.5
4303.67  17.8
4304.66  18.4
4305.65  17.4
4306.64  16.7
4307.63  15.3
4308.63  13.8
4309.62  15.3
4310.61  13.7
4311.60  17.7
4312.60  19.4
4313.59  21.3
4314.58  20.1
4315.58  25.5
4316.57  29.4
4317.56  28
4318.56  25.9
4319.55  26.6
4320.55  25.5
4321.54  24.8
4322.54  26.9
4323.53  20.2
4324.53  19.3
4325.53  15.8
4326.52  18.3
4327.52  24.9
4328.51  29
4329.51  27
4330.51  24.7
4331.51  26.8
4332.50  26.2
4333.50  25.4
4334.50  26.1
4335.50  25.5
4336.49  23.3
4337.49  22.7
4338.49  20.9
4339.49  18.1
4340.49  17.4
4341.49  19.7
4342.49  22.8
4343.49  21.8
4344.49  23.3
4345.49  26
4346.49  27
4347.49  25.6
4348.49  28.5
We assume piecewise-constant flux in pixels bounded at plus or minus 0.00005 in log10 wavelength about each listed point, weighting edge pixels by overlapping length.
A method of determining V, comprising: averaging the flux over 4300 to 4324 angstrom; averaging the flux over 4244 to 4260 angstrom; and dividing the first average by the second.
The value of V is 0.84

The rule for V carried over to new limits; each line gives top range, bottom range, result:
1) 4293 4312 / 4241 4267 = 0.73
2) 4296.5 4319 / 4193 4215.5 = 0.75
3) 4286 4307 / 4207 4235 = 0.80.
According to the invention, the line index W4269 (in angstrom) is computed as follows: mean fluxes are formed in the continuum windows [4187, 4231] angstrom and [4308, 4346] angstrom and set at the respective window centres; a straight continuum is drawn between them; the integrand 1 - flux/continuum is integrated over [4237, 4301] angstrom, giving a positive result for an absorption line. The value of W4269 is 1.96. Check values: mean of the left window 23.9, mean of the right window 22.6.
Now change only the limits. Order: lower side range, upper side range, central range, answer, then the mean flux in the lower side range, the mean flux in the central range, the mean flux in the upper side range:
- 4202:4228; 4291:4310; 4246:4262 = -1.4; 23.6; 22.9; 18.2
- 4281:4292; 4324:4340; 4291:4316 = 4.5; 22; 18.5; 23.4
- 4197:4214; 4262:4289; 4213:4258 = 0.1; 24.4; 23.7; 22.8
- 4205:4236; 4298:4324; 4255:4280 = -1.3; 24.1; 23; 19.8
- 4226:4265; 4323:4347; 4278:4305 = 3.2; 23.4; 20.5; 23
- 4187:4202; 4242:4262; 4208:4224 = -0.9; 24.3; 25.3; 23.4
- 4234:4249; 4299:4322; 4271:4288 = -0.6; 24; 22.3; 19.6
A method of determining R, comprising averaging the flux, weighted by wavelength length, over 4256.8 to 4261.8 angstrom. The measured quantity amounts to 22.1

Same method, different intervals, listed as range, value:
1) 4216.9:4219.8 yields 23.7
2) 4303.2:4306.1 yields 17.9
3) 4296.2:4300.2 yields 17.5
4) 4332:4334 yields 25.9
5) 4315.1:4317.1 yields 27.6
